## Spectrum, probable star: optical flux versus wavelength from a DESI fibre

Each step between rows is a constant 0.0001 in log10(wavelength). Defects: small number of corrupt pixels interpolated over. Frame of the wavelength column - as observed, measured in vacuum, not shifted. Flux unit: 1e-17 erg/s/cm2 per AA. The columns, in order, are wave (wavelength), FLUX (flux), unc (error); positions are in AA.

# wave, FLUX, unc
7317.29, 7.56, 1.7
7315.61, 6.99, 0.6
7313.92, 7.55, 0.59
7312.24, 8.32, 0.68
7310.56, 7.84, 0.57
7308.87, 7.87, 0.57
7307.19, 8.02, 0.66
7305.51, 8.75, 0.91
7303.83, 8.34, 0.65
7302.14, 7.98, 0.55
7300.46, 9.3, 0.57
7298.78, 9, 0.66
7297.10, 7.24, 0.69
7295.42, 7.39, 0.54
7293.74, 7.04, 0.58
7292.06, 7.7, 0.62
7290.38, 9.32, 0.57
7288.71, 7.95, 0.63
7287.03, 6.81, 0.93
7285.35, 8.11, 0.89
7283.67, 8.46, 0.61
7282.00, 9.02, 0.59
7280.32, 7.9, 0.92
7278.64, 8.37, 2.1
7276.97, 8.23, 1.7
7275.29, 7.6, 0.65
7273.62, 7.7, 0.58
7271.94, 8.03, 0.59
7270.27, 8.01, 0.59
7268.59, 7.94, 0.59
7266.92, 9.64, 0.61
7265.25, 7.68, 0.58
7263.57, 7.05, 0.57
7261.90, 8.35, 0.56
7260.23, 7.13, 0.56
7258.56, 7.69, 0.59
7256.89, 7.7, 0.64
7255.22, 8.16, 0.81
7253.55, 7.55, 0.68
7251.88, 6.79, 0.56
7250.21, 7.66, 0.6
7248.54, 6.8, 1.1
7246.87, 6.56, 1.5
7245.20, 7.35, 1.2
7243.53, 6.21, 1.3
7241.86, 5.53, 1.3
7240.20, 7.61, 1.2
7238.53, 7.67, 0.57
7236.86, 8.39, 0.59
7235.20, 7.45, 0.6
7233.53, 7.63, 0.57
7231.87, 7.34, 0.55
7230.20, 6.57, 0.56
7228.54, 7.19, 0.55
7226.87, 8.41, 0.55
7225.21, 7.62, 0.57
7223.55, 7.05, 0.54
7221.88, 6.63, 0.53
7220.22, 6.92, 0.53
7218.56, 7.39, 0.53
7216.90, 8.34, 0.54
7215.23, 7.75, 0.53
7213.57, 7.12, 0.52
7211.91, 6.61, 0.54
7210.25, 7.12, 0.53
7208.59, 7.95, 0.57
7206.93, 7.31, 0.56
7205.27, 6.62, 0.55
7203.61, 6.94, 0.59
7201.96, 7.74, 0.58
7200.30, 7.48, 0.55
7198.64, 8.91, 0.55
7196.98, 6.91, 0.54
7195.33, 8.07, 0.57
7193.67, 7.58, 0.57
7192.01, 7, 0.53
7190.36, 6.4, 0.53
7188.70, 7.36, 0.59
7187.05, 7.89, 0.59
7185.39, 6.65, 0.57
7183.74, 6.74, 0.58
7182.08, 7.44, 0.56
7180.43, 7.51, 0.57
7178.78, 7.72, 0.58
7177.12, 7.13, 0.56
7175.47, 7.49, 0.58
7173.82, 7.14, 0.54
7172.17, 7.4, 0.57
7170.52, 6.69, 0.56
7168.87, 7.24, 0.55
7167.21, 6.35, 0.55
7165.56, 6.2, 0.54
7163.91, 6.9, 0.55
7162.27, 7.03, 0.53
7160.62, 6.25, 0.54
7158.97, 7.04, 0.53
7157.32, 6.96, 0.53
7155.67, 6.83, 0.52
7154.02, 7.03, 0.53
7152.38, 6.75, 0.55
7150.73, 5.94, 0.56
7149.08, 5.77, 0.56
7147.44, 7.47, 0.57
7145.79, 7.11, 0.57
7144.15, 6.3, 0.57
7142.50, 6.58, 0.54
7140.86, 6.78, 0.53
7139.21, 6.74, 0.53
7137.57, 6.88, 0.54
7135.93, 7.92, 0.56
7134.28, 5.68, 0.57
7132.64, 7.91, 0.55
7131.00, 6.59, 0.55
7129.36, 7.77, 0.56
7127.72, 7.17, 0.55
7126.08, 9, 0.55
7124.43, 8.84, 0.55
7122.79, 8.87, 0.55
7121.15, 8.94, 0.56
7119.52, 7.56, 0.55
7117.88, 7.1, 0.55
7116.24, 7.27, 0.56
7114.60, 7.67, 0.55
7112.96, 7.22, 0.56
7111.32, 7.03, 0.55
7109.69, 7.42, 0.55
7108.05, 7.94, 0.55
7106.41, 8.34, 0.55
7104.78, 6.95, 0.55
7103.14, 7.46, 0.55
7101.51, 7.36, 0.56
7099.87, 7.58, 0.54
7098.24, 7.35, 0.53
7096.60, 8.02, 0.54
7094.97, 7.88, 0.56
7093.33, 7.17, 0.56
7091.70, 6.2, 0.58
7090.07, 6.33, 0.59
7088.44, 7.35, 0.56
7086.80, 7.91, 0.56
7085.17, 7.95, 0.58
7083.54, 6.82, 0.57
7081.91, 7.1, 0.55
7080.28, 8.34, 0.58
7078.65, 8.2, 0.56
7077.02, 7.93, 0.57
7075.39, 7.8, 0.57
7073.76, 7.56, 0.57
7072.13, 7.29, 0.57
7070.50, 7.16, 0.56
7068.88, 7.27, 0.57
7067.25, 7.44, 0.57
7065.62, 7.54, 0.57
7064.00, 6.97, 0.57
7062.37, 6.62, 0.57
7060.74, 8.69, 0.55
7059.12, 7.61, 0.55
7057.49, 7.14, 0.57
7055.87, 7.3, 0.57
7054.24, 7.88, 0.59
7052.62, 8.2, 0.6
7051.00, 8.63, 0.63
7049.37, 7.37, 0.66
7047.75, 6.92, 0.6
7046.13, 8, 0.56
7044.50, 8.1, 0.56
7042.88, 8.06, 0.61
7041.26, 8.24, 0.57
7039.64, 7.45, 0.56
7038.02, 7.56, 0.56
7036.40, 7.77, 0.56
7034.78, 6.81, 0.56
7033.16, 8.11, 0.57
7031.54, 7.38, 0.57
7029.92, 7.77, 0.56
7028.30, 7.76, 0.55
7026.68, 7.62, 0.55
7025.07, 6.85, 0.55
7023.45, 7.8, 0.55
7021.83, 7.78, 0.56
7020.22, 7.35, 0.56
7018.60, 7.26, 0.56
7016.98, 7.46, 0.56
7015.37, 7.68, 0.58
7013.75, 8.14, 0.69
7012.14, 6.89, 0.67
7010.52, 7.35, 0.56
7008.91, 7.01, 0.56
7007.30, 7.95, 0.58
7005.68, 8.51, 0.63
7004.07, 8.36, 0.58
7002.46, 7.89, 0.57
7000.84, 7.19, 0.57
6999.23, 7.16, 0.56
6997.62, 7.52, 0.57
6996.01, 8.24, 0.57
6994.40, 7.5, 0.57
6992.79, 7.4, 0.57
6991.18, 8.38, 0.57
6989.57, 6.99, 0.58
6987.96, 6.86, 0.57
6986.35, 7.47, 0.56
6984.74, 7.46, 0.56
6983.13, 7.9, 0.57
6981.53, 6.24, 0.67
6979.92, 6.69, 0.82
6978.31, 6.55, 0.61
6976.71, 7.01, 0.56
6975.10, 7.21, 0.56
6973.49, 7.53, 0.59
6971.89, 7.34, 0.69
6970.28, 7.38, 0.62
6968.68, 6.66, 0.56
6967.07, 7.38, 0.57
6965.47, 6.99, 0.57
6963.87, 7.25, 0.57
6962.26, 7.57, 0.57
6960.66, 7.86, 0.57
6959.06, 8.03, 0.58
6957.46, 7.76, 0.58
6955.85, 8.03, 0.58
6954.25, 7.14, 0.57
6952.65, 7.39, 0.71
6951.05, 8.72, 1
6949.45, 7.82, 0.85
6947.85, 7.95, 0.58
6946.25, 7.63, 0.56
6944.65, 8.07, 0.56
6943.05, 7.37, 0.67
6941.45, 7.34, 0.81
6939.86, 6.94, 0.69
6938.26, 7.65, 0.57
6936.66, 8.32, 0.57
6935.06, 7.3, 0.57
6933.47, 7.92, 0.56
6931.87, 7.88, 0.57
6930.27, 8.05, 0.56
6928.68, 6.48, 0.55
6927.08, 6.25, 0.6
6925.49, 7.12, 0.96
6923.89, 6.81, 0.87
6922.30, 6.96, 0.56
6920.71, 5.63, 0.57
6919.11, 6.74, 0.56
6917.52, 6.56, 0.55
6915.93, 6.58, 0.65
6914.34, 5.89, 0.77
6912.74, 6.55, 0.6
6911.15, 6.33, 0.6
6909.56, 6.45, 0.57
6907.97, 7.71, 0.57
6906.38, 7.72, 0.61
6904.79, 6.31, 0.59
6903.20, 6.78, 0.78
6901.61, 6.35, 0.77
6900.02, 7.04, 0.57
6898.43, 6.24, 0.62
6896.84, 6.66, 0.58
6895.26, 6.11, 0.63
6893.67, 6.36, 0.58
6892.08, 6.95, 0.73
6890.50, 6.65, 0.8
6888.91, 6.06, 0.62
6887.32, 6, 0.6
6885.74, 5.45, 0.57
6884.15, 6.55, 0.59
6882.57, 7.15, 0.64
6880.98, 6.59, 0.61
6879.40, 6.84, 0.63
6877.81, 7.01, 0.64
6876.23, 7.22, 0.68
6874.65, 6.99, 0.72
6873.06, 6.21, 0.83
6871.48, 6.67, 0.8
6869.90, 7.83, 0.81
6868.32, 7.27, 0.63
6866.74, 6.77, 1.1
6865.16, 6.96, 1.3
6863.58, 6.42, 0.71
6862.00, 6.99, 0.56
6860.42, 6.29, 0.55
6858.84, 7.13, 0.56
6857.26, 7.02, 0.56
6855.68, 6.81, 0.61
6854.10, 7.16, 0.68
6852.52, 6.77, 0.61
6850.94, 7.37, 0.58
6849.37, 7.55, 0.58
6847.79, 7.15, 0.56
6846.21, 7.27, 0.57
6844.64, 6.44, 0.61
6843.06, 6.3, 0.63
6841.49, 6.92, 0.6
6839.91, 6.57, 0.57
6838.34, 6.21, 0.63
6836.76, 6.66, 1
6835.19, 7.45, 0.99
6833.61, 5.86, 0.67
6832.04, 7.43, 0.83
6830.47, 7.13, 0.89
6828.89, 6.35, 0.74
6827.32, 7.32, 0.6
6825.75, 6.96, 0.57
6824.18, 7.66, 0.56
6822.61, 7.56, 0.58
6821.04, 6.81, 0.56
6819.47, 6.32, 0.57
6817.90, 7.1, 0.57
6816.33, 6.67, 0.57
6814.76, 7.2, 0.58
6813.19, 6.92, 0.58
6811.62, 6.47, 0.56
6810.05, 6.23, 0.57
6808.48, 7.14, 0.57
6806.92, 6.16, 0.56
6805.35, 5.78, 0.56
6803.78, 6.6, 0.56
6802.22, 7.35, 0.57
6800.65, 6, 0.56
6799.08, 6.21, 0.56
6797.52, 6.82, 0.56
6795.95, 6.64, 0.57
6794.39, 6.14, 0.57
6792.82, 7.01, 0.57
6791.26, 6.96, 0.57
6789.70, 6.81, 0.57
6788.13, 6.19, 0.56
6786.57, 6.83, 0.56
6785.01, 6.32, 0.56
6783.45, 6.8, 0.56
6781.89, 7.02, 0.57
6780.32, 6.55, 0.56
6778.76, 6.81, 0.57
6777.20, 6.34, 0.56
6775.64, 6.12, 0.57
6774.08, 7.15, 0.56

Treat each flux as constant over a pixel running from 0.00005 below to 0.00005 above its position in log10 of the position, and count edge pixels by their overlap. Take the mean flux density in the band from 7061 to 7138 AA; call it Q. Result 7.52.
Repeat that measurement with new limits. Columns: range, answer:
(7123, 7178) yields 7.02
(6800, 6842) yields 6.77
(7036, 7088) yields 7.65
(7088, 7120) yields 7.36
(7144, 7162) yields 6.7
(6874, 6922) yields 6.59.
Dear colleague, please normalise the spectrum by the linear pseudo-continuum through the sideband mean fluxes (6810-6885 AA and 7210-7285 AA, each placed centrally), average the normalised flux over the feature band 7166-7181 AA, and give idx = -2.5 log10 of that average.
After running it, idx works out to 0.04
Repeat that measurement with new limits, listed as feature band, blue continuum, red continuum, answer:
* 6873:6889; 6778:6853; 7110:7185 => 0.041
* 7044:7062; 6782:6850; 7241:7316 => -0.069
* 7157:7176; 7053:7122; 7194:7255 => 0.078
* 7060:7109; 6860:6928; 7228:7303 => -0.042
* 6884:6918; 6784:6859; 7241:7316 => 0.072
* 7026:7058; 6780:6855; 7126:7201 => -0.111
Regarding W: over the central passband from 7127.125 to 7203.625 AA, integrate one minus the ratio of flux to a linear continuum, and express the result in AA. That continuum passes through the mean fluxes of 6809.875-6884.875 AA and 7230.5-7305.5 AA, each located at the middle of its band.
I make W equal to 5.1 AA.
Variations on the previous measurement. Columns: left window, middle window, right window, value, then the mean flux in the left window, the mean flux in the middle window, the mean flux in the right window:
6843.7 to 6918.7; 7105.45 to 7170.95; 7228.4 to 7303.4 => 1.89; 6.75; 7.18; 7.72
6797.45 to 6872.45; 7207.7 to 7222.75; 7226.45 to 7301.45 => 0.59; 6.83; 7.31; 7.71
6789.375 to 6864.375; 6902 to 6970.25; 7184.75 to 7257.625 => -2.88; 6.79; 7.23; 7.32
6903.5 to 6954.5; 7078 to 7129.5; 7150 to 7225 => -3.36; 7.17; 7.62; 7.15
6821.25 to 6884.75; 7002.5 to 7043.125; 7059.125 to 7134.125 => -1.49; 6.92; 7.64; 7.56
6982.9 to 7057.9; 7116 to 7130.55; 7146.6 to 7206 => -1.59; 7.63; 8.05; 7.07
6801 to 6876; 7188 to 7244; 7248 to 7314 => 3.39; 6.85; 7.33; 7.96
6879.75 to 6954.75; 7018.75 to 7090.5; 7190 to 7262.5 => -4.66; 6.95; 7.59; 7.35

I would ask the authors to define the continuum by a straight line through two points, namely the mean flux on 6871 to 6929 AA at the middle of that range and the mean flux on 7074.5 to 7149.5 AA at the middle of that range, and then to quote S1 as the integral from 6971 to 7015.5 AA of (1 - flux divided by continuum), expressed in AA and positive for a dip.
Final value -3.0 AA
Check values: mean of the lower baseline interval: 6.59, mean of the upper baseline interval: 7.43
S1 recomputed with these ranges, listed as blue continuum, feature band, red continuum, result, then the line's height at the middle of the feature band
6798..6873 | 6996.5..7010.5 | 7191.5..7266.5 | -1.2 AA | 7.06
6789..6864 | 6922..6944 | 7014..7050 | -0.3 AA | 7.22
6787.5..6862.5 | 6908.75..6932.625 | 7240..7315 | 1.1 AA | 7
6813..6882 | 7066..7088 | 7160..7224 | -1.5 AA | 7.11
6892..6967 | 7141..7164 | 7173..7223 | 1.9 AA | 7.3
